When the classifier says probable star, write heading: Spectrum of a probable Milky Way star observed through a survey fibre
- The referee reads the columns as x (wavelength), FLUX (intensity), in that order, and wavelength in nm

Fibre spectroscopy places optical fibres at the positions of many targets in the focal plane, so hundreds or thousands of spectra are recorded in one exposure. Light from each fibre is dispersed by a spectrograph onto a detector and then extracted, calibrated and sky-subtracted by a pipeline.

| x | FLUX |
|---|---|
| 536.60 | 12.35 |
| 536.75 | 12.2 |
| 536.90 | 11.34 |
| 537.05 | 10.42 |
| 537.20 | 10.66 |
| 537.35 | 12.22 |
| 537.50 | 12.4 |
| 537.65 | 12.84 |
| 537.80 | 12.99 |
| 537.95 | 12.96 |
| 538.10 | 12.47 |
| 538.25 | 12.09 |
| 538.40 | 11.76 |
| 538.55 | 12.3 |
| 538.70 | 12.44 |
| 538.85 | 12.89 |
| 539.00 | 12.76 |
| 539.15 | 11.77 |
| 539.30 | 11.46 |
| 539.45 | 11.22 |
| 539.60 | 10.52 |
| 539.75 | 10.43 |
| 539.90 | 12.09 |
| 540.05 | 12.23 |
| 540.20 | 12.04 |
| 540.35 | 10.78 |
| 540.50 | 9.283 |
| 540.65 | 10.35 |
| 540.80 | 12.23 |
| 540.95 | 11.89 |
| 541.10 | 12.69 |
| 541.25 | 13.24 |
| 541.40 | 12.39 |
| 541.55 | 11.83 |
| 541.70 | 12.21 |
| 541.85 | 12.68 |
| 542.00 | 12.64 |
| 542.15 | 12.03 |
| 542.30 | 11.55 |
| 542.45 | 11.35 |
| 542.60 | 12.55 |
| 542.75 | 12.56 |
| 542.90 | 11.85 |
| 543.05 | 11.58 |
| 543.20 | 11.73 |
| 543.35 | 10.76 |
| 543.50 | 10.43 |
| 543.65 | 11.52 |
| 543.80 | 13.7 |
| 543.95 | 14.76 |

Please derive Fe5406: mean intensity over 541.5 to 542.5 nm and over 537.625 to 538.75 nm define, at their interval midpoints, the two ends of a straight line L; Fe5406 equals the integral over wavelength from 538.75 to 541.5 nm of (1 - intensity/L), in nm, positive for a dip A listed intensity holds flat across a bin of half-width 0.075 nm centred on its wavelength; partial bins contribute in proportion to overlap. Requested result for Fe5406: 0.13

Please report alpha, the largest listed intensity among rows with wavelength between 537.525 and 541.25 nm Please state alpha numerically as 13.24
